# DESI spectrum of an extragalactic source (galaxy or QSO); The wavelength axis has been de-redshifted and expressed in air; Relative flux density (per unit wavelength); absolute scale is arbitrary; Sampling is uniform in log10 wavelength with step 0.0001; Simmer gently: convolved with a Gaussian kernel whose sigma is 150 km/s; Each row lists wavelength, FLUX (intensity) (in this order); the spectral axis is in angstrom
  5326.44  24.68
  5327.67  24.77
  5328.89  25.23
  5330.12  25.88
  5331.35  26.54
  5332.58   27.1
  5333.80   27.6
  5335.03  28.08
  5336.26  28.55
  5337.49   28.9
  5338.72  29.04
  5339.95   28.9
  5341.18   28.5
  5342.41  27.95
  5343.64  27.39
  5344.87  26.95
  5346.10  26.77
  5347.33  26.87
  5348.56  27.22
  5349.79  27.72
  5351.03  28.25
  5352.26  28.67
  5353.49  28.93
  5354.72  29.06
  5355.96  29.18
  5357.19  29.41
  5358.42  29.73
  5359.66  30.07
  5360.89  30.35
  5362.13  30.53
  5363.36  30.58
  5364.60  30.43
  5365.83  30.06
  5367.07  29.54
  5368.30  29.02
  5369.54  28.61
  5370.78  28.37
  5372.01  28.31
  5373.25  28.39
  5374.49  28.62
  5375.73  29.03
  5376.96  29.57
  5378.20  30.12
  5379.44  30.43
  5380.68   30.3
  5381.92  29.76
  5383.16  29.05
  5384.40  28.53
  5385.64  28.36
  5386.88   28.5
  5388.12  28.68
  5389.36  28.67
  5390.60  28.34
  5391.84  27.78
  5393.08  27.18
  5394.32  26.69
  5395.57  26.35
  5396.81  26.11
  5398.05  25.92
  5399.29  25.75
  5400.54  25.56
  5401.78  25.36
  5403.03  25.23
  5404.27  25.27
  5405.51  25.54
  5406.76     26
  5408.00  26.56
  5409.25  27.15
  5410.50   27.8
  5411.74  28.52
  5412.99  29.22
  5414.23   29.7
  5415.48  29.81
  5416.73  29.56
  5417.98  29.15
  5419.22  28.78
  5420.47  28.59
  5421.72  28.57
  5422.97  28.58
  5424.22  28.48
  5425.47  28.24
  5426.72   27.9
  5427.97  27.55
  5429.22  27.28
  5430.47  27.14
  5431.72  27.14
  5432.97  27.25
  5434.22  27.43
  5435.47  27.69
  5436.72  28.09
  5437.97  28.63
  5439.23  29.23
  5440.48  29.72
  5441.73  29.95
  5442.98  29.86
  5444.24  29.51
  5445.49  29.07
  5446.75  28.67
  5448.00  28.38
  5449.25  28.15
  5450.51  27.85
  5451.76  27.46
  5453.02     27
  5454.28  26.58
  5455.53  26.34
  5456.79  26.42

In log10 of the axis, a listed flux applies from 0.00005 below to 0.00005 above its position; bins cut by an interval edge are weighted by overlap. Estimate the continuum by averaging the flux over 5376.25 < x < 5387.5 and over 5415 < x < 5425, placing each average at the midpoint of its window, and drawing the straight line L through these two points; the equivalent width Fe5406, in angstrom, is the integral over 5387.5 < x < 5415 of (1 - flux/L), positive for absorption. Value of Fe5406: 2.0 angstrom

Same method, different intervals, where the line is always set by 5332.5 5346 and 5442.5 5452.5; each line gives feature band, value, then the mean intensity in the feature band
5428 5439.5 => 0.3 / 27.7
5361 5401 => -0.4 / 28.6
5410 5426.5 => -0.2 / 28.8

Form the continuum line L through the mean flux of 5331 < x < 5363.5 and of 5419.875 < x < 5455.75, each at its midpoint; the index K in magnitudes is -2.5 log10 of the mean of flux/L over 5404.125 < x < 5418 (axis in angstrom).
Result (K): 0.014 mag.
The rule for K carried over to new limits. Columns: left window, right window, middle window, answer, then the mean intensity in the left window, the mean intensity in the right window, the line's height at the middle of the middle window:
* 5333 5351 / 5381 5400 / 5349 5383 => -0.06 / 27.9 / 27.7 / 27.8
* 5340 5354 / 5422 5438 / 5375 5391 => -0.05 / 27.8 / 27.8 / 27.8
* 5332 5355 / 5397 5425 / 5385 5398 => 0.00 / 28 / 27.5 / 27.6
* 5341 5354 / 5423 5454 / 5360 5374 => -0.06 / 27.7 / 28.2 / 27.8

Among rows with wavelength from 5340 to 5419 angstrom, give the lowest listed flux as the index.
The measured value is 25.23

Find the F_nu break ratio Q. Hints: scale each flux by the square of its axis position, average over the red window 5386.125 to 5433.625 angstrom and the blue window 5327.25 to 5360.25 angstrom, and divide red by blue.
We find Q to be 1.0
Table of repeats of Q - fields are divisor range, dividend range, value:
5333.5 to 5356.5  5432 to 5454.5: 1.05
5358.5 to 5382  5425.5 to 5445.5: 0.98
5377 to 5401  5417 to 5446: 1.03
